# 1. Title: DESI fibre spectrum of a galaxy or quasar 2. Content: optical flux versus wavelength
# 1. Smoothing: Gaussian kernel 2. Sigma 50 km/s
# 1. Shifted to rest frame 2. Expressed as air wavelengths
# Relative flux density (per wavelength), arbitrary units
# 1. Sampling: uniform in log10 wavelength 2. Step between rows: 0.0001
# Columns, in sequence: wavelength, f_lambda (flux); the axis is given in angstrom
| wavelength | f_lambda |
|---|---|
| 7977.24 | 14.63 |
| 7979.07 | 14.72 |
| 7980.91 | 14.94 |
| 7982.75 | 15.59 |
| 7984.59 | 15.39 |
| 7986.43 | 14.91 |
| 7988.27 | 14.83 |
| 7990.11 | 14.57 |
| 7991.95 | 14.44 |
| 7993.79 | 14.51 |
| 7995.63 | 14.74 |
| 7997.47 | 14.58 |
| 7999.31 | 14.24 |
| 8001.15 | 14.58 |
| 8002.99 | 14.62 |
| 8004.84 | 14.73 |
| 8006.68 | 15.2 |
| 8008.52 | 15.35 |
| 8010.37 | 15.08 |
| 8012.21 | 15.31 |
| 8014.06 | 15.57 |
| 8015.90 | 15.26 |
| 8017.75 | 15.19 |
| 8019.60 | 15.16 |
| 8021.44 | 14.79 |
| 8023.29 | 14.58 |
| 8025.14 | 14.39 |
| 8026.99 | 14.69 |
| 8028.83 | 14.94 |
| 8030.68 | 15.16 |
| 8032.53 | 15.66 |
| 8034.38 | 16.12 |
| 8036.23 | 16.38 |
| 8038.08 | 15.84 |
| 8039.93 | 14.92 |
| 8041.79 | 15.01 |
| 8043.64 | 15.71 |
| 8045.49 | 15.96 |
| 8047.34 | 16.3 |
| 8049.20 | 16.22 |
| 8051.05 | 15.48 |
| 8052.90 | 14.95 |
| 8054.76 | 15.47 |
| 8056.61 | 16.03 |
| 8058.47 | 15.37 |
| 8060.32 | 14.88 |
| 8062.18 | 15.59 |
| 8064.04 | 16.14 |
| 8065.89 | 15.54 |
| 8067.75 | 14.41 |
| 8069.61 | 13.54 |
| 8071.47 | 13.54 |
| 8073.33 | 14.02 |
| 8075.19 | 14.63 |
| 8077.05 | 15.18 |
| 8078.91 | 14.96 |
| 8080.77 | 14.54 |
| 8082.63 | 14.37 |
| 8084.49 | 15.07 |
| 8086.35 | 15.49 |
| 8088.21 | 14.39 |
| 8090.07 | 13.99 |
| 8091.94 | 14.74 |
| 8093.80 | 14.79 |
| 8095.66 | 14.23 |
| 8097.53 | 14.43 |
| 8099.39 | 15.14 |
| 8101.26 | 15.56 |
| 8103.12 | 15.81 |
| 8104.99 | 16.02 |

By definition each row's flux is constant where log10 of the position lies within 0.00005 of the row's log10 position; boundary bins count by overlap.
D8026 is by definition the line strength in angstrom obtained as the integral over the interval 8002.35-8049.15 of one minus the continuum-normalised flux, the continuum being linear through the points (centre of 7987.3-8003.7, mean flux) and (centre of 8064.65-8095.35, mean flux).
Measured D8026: -2.3 angstrom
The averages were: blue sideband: 14.6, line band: 15.3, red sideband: 14.6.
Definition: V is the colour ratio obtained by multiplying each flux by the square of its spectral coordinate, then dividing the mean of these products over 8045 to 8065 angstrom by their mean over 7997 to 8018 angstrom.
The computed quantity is 1.06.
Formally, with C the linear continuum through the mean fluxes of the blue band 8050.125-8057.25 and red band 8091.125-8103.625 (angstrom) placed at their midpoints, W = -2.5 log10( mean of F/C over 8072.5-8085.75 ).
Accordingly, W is 0.033 mag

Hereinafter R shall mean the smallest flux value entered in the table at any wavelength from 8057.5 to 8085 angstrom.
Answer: 13.54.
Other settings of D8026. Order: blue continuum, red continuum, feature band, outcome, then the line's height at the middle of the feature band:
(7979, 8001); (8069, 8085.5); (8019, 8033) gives -0.2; 14.6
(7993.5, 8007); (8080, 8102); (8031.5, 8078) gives -2.0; 14.7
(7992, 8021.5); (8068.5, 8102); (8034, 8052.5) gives -1.2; 14.8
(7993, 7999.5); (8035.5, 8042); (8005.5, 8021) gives -0.3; 15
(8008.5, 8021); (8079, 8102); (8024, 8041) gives -0.2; 15.1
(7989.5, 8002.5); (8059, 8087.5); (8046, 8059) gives -0.9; 14.7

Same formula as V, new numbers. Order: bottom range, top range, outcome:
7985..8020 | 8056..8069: 1.05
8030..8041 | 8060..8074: 0.95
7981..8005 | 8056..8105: 1.03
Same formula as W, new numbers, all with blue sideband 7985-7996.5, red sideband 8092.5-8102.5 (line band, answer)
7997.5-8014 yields -0.014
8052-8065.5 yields -0.049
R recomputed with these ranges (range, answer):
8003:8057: 14.39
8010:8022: 14.79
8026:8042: 14.69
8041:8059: 14.95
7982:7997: 14.44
